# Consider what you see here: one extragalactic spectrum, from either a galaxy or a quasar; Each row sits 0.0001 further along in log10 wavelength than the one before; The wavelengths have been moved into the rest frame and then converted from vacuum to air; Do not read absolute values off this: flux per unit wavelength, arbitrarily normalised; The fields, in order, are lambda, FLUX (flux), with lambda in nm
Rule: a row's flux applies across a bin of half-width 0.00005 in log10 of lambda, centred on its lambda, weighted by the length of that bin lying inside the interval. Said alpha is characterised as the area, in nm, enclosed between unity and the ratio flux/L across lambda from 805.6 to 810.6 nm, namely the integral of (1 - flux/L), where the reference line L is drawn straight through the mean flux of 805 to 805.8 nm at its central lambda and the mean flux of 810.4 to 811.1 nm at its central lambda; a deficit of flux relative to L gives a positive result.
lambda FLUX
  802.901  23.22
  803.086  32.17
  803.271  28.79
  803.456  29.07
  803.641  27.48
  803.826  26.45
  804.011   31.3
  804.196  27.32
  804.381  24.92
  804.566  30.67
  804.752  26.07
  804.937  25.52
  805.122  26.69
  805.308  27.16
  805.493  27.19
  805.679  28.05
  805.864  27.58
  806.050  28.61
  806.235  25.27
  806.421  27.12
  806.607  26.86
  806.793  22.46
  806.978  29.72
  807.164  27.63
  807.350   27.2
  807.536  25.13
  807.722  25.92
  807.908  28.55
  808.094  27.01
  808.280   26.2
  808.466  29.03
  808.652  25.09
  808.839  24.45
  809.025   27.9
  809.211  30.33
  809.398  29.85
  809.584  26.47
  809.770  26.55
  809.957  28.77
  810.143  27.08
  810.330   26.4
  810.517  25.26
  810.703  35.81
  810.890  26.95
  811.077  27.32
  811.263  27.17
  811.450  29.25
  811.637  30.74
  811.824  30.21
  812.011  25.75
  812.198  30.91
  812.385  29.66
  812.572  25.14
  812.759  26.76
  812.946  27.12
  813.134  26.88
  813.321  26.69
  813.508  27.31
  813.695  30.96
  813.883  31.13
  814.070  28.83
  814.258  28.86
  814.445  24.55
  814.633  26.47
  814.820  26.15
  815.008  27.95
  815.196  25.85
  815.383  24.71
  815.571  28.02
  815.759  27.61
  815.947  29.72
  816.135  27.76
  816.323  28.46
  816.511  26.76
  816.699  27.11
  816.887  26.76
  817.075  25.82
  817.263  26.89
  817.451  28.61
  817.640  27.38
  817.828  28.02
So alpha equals 0.18 nm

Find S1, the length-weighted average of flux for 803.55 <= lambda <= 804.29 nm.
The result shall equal 28.2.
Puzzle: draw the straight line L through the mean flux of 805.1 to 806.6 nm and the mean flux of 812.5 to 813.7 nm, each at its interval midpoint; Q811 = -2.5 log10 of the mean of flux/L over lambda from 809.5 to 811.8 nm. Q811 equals -0.04 mag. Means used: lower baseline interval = 27.2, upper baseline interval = 27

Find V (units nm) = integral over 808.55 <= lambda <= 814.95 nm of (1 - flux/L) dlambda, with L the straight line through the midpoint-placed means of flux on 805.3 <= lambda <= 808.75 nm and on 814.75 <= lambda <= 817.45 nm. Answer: -0.20 nm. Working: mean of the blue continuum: 26.9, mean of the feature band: 27.9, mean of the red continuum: 27.2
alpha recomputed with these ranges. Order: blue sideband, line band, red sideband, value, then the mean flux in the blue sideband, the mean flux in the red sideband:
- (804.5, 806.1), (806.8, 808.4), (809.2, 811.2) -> 0.05 nm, 27.4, 28.2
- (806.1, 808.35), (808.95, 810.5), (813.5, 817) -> -0.05 nm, 26.6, 27.6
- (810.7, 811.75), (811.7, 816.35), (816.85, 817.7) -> 0.06 nm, 29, 27.1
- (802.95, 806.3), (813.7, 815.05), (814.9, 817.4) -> -0.03 nm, 27.8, 27.2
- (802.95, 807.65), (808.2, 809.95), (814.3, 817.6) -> -0.01 nm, 27.4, 27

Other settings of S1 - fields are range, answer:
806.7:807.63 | 26.4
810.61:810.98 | 31.4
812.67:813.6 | 27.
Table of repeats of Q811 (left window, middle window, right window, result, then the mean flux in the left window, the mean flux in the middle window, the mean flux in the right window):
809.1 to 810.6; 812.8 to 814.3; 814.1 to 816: -0.048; 27.6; 28.4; 27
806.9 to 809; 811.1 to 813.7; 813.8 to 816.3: -0.031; 26.9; 28.1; 27.5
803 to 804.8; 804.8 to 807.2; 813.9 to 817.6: 0.054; 28.5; 26.9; 27.3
